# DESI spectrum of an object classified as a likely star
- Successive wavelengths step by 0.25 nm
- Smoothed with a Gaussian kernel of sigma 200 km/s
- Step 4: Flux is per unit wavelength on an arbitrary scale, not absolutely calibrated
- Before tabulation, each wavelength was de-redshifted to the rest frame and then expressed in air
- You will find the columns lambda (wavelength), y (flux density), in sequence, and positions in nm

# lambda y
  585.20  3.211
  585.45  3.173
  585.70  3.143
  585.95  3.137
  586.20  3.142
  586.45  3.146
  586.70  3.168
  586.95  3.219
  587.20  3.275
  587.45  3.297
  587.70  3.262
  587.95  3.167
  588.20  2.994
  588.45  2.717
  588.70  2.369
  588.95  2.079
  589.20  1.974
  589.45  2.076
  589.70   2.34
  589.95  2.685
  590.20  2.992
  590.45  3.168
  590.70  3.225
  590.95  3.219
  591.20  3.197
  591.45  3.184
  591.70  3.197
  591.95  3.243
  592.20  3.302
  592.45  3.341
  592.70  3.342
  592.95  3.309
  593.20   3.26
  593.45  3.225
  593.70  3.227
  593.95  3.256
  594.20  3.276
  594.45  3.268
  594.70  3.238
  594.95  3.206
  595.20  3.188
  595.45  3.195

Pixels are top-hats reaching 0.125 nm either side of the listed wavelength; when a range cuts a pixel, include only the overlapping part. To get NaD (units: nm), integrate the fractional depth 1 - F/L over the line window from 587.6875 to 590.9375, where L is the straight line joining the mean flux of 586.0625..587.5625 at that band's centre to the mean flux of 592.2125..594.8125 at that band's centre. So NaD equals 0.54 nm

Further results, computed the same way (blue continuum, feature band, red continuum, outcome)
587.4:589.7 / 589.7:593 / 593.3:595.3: -0.256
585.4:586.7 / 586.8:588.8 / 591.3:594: 0.082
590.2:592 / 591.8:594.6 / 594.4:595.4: -0.062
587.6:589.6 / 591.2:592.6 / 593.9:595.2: -0.147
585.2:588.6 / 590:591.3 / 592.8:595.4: 0.025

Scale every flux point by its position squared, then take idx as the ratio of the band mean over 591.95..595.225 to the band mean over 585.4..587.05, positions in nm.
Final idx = 1.1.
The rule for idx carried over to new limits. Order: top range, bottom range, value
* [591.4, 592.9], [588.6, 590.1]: 1.46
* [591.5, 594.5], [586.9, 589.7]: 1.21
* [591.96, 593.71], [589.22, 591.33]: 1.18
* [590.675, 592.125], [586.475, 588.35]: 1.02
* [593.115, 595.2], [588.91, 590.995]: 1.24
